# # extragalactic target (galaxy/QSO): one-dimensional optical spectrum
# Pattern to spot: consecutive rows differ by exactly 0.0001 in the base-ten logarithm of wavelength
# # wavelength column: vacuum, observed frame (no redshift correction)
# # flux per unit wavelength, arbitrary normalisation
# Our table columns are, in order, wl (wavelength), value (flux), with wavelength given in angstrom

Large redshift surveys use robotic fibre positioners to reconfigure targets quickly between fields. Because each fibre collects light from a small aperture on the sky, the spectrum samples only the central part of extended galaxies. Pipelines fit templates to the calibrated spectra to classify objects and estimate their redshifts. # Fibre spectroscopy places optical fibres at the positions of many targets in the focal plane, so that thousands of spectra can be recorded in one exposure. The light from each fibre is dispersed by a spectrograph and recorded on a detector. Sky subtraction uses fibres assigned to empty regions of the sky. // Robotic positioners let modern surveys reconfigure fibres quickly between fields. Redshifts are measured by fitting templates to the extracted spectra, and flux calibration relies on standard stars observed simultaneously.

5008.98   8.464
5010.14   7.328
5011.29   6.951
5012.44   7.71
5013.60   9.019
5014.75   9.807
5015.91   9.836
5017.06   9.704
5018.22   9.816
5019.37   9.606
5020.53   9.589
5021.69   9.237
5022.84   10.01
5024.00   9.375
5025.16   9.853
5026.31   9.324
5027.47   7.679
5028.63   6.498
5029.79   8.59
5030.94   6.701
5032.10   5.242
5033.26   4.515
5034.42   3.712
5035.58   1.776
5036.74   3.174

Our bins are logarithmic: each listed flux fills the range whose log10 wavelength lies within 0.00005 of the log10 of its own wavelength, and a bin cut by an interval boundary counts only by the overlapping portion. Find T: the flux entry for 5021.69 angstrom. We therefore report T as 9.237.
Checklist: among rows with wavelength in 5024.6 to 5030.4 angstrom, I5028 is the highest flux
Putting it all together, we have 9.853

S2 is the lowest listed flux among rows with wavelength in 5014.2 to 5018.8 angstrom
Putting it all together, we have 9.704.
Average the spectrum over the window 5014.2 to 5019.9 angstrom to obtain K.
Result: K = 9.76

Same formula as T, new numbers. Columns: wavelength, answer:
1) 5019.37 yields 9.606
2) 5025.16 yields 9.853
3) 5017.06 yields 9.704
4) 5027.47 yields 7.679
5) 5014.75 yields 9.807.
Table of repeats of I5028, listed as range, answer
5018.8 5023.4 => 10.01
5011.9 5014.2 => 9.019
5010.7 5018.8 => 9.836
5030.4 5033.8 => 6.701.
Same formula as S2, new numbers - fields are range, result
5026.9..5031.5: 6.498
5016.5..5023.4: 9.237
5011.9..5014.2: 7.71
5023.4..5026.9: 9.324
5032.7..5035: 3.712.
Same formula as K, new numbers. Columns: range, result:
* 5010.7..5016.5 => 8.67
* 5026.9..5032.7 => 6.93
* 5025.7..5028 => 8.56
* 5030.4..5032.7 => 5.94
